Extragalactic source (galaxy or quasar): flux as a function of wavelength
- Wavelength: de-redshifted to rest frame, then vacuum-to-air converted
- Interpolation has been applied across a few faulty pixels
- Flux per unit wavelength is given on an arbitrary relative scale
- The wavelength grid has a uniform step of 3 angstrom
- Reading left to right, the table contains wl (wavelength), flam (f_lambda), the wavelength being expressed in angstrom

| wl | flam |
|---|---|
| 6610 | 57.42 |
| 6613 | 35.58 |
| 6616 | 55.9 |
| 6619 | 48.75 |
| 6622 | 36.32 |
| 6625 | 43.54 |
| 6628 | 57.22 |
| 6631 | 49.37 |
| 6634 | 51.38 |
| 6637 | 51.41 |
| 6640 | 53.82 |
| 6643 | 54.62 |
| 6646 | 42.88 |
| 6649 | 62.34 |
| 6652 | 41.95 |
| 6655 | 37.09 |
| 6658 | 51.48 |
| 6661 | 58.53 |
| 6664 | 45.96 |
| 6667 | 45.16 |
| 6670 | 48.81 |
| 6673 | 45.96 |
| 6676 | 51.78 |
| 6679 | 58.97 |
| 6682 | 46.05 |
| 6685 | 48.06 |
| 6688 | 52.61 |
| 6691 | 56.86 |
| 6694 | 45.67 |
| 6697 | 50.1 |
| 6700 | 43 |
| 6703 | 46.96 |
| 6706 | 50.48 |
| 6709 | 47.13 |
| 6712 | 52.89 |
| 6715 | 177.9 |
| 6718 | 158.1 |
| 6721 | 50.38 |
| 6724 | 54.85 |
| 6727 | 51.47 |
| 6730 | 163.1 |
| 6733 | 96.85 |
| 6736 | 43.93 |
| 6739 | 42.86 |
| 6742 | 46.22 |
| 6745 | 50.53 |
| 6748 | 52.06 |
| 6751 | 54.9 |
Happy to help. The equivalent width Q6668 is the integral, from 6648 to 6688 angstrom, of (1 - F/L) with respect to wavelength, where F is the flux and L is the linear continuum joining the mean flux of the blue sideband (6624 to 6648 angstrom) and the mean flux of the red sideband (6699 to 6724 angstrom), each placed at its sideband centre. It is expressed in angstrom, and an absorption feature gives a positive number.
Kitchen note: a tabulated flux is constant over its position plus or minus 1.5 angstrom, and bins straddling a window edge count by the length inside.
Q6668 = 8.2 angstrom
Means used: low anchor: 50.9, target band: 49.4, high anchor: 77.7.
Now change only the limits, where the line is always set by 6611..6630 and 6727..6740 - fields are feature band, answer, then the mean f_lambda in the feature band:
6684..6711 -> 8.6 angstrom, 49.1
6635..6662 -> 2.6 angstrom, 50.3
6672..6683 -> 2.4 angstrom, 51.1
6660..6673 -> 2.7 angstrom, 48.9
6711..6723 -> -4.8 angstrom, 110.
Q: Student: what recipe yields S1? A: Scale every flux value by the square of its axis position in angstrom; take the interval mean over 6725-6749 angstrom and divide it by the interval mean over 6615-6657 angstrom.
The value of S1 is 1.44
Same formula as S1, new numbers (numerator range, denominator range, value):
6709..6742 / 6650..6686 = 1.79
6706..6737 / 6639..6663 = 1.80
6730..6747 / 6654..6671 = 1.39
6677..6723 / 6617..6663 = 1.35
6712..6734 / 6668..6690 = 2.09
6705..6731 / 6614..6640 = 1.86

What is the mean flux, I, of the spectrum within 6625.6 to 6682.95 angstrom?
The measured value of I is 50.2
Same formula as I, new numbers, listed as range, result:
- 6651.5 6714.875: 51.7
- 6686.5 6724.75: 68.5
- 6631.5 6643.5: 52.4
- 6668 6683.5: 50.1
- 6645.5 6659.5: 47.5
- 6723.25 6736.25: 87.3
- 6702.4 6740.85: 80.2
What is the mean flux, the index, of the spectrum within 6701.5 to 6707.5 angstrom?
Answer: 48.7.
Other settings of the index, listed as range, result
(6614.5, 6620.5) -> 52.3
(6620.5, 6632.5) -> 46.6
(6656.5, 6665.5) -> 52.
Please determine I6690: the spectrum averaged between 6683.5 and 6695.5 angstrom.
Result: 50.8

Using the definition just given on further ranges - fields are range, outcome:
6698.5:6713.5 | 48.1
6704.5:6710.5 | 48.8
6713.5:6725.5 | 110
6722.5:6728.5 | 53.2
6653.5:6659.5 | 44.3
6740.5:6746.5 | 48.4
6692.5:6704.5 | 46.4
